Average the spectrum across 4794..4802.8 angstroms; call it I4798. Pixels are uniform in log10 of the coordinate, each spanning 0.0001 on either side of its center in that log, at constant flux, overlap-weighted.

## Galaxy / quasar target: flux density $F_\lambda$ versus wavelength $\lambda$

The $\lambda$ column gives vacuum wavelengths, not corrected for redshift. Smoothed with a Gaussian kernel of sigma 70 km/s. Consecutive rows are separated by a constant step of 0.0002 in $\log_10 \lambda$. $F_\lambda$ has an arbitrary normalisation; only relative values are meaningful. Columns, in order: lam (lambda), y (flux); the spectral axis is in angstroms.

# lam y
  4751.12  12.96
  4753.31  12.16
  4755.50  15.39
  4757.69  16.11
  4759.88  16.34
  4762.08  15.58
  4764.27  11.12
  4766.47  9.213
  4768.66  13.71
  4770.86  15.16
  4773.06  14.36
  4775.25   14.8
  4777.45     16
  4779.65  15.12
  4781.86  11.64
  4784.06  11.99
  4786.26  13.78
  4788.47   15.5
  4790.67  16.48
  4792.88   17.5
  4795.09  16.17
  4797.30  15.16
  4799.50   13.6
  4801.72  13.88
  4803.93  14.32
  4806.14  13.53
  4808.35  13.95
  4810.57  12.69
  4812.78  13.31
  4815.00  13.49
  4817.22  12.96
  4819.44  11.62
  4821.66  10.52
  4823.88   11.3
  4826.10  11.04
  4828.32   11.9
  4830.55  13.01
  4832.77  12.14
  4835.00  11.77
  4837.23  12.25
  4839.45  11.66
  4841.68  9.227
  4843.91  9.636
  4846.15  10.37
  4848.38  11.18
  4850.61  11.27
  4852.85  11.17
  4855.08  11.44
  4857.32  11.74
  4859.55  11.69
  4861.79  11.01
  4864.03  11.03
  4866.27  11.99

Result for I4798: 14.7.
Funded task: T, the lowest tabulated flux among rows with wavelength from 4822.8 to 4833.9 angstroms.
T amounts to 11.04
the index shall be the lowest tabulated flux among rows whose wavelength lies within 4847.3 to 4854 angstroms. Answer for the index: 11.17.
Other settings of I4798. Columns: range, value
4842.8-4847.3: 10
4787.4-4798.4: 16.2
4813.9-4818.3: 13.2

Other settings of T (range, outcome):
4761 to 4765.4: 11.12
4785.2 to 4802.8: 13.6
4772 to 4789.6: 11.64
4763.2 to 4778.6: 9.213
